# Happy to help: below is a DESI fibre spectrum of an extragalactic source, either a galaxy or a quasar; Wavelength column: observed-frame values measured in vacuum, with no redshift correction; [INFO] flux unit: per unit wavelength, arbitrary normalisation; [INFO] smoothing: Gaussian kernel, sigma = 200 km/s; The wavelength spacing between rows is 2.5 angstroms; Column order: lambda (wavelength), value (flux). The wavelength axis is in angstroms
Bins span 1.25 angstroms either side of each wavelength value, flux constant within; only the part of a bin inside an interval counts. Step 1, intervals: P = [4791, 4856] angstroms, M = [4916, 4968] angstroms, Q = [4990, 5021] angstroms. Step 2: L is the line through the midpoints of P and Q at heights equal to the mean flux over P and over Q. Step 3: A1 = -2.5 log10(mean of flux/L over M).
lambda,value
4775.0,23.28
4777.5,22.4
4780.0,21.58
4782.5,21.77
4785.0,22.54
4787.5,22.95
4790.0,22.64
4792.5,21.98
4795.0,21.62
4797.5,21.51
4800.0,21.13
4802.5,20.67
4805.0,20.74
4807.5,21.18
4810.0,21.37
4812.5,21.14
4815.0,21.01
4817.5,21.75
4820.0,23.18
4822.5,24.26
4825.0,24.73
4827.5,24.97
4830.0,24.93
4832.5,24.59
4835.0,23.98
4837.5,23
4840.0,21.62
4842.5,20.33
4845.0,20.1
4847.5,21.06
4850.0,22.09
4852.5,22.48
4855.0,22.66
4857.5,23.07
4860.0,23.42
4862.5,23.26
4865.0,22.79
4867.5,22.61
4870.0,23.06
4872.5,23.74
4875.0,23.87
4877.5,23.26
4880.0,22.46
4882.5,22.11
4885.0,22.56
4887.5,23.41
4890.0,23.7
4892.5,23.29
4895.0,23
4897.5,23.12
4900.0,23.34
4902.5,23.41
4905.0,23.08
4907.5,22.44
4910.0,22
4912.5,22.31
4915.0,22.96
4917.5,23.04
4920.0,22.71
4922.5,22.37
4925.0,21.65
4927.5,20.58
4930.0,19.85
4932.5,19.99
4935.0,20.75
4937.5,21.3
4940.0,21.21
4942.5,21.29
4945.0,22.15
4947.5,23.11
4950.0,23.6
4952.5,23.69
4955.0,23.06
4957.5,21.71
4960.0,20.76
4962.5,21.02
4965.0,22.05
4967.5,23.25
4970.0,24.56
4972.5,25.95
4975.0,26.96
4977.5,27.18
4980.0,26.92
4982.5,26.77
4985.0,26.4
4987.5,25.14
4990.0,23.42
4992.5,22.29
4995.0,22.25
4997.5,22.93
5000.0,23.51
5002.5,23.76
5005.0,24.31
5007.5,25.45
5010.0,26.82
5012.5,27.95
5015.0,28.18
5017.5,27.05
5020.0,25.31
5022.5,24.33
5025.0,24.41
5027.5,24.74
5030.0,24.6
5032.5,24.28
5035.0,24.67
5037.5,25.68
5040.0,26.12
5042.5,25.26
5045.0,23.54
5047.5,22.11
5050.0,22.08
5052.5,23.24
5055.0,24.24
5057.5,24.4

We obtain 0.10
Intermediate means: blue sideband 22.2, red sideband 24.9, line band 21.8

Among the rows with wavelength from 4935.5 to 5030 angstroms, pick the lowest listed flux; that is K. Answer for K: 20.76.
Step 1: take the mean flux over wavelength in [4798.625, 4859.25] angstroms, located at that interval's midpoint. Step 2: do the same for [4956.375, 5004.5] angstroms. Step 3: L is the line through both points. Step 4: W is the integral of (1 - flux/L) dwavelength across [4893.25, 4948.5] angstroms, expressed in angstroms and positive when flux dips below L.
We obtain 3.1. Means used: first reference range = 22.3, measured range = 22.1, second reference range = 24.1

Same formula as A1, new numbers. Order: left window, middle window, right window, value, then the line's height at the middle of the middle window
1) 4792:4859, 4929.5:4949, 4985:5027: 0.13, 23.9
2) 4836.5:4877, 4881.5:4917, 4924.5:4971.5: -0.03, 22.2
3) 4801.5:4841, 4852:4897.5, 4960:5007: 0.01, 23.2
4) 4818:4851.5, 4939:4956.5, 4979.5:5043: 0.08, 24.3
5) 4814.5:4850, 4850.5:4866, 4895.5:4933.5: -0.01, 22.6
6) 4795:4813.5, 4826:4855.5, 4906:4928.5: -0.06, 21.5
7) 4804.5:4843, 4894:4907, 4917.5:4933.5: -0.07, 21.7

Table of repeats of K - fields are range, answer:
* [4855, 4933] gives 19.85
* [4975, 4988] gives 25.14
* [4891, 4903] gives 23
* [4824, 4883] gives 20.1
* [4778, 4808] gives 20.67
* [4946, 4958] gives 21.71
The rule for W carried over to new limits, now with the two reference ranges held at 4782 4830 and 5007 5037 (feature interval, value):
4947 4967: 1.8 angstroms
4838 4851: 1.0 angstroms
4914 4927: 0.9 angstroms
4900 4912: 0.5 angstroms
